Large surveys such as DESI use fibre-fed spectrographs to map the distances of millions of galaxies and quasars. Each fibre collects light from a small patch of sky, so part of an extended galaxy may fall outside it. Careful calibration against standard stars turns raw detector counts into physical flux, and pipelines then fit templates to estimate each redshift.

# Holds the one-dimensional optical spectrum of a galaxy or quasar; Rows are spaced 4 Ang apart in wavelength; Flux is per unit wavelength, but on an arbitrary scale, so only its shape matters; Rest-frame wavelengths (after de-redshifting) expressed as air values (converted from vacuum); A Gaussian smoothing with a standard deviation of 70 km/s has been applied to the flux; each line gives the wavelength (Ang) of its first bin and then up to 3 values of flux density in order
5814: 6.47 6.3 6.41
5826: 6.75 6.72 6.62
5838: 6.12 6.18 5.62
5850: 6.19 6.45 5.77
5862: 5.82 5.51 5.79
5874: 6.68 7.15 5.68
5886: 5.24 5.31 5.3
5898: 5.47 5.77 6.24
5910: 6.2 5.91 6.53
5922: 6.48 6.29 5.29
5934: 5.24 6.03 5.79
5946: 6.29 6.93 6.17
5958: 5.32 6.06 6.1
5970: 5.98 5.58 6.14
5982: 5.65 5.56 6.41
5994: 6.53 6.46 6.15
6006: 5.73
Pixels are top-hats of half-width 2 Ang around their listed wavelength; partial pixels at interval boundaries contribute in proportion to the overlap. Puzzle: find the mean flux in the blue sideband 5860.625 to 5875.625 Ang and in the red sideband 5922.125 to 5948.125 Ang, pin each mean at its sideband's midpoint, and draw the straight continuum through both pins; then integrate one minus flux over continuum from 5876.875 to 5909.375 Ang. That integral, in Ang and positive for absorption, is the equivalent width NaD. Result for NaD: 0.9 Ang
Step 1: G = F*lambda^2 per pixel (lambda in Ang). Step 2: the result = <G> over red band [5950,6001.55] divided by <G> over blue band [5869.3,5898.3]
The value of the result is 1.06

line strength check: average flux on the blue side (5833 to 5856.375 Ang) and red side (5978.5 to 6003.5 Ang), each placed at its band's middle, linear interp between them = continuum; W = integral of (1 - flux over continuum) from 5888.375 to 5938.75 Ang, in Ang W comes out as 2.5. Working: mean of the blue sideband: 6.17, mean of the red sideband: 6.13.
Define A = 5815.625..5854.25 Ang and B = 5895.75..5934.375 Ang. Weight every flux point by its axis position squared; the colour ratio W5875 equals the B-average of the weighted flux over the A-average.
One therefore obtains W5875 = 1.0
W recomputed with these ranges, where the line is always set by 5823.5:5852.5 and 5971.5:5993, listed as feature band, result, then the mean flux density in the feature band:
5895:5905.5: 0.8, 5.68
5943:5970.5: -0.7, 6.12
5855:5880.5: 0.4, 6.12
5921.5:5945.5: 0.8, 5.84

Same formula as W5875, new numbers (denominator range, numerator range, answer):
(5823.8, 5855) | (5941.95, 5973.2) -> 1.00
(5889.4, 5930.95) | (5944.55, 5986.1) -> 1.03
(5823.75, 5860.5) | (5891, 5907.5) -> 0.92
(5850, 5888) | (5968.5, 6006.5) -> 1.04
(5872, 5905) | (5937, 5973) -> 1.06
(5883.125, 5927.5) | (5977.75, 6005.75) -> 1.07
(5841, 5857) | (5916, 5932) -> 1.04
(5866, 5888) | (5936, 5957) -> 1.05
